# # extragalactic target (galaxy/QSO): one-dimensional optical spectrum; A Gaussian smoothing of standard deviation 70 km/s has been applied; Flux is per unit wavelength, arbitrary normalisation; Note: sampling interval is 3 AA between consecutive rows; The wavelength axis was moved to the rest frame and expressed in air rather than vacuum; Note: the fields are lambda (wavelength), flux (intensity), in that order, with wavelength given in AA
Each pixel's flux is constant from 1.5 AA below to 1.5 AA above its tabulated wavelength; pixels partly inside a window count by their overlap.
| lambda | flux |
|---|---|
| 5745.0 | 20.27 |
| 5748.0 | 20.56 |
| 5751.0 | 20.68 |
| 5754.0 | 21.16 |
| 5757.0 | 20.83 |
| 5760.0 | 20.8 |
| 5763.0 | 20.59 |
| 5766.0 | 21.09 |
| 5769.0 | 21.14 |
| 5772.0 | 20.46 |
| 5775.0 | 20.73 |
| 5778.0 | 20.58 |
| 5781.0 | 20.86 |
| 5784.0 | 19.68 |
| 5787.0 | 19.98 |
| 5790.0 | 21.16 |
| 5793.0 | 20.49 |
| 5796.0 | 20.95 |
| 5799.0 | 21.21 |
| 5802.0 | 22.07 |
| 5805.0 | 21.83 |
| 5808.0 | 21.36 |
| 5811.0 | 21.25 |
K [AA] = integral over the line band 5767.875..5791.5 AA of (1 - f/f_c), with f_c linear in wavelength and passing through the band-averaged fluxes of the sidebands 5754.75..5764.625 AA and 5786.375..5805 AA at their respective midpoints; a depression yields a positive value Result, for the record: 0.4 AA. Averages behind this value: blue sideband 20.8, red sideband 21.1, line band 20.6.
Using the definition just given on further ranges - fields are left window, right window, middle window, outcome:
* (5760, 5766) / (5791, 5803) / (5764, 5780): 0.1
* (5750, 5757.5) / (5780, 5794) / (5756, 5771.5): -0.1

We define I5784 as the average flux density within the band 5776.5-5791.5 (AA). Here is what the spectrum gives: 20.5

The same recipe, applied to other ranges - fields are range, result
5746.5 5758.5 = 20.8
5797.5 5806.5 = 21.7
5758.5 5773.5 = 20.8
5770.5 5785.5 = 20.5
